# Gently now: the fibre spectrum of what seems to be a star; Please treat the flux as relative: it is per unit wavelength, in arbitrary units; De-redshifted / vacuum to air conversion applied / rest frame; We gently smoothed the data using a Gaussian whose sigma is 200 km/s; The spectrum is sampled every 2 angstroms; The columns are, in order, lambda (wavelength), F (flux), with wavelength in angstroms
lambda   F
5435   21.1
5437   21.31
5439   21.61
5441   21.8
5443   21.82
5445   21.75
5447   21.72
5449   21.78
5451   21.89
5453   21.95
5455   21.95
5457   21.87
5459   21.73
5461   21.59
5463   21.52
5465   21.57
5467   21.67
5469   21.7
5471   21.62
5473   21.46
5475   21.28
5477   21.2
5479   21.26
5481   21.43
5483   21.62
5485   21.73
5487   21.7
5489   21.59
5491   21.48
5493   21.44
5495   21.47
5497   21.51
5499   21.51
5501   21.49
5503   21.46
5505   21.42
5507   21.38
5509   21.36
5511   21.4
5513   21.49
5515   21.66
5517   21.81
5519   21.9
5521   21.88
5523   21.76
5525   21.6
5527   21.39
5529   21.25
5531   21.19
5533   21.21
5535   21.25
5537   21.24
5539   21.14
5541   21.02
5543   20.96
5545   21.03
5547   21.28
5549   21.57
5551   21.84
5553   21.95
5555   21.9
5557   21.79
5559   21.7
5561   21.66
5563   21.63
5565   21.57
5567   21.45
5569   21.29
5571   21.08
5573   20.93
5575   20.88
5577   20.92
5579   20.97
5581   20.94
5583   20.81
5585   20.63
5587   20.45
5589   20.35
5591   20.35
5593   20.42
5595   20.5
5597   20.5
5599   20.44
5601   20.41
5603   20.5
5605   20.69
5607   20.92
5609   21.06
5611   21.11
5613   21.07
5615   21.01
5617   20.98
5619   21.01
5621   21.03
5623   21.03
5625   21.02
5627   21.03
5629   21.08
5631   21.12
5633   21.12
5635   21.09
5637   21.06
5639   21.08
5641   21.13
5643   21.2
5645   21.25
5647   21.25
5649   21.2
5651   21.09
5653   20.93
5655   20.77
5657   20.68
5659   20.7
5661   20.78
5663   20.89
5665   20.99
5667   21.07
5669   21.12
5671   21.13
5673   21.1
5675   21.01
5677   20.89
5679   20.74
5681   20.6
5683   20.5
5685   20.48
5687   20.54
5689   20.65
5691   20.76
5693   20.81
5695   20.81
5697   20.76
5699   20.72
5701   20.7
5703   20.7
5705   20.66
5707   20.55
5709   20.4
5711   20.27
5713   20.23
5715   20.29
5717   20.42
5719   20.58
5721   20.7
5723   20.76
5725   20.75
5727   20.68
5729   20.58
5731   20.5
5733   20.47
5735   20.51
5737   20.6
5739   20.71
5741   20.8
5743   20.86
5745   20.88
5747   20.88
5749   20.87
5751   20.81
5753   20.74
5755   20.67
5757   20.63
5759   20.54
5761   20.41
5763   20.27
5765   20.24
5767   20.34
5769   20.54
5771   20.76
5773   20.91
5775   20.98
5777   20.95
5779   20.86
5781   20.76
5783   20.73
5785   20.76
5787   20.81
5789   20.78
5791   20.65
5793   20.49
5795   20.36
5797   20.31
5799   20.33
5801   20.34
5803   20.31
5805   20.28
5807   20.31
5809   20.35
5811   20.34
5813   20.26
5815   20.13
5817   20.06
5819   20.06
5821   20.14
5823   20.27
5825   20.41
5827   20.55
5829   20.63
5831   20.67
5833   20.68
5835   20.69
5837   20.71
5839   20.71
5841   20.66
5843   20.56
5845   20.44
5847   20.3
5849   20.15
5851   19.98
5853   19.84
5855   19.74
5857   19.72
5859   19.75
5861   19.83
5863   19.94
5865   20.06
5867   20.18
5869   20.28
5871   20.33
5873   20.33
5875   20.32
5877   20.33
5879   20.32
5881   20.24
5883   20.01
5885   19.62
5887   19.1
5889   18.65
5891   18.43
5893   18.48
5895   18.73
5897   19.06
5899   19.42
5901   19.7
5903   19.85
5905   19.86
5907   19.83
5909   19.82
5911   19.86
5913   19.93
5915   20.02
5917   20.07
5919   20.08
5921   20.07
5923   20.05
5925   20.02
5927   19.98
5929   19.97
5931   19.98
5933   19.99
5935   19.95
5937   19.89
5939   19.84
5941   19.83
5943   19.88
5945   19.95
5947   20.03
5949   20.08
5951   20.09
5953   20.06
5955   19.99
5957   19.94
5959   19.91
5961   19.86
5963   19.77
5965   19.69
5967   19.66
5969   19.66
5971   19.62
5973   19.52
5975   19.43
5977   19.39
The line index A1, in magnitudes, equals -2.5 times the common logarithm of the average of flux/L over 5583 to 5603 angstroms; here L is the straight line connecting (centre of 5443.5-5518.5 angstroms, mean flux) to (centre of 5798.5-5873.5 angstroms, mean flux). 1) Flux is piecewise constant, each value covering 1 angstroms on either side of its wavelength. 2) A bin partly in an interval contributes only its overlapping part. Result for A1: 0.04 mag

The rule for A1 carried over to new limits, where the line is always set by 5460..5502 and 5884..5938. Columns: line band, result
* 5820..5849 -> -0.03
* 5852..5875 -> -0.01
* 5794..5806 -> -0.01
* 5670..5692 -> -0.01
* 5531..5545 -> 0.01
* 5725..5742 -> -0.01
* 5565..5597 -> 0.01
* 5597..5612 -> 0.01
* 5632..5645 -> -0.02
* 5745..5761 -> -0.02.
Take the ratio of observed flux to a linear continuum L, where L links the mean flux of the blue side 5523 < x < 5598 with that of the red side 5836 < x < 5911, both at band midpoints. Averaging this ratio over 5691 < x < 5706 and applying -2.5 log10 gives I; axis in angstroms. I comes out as -0.01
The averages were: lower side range 21.2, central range 20.7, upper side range 19.9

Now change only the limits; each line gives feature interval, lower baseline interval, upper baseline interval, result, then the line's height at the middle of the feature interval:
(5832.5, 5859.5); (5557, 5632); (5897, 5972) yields -0.01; 20.2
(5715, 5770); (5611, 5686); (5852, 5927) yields -0.01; 20.5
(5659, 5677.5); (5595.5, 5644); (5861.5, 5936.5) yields -0.01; 20.7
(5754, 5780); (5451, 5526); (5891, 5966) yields -0.01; 20.5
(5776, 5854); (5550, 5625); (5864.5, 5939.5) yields -0.02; 20.1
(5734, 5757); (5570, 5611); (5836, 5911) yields -0.03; 20.2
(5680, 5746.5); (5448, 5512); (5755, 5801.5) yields 0.01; 20.8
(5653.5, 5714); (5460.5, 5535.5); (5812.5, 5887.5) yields 0.00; 20.8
